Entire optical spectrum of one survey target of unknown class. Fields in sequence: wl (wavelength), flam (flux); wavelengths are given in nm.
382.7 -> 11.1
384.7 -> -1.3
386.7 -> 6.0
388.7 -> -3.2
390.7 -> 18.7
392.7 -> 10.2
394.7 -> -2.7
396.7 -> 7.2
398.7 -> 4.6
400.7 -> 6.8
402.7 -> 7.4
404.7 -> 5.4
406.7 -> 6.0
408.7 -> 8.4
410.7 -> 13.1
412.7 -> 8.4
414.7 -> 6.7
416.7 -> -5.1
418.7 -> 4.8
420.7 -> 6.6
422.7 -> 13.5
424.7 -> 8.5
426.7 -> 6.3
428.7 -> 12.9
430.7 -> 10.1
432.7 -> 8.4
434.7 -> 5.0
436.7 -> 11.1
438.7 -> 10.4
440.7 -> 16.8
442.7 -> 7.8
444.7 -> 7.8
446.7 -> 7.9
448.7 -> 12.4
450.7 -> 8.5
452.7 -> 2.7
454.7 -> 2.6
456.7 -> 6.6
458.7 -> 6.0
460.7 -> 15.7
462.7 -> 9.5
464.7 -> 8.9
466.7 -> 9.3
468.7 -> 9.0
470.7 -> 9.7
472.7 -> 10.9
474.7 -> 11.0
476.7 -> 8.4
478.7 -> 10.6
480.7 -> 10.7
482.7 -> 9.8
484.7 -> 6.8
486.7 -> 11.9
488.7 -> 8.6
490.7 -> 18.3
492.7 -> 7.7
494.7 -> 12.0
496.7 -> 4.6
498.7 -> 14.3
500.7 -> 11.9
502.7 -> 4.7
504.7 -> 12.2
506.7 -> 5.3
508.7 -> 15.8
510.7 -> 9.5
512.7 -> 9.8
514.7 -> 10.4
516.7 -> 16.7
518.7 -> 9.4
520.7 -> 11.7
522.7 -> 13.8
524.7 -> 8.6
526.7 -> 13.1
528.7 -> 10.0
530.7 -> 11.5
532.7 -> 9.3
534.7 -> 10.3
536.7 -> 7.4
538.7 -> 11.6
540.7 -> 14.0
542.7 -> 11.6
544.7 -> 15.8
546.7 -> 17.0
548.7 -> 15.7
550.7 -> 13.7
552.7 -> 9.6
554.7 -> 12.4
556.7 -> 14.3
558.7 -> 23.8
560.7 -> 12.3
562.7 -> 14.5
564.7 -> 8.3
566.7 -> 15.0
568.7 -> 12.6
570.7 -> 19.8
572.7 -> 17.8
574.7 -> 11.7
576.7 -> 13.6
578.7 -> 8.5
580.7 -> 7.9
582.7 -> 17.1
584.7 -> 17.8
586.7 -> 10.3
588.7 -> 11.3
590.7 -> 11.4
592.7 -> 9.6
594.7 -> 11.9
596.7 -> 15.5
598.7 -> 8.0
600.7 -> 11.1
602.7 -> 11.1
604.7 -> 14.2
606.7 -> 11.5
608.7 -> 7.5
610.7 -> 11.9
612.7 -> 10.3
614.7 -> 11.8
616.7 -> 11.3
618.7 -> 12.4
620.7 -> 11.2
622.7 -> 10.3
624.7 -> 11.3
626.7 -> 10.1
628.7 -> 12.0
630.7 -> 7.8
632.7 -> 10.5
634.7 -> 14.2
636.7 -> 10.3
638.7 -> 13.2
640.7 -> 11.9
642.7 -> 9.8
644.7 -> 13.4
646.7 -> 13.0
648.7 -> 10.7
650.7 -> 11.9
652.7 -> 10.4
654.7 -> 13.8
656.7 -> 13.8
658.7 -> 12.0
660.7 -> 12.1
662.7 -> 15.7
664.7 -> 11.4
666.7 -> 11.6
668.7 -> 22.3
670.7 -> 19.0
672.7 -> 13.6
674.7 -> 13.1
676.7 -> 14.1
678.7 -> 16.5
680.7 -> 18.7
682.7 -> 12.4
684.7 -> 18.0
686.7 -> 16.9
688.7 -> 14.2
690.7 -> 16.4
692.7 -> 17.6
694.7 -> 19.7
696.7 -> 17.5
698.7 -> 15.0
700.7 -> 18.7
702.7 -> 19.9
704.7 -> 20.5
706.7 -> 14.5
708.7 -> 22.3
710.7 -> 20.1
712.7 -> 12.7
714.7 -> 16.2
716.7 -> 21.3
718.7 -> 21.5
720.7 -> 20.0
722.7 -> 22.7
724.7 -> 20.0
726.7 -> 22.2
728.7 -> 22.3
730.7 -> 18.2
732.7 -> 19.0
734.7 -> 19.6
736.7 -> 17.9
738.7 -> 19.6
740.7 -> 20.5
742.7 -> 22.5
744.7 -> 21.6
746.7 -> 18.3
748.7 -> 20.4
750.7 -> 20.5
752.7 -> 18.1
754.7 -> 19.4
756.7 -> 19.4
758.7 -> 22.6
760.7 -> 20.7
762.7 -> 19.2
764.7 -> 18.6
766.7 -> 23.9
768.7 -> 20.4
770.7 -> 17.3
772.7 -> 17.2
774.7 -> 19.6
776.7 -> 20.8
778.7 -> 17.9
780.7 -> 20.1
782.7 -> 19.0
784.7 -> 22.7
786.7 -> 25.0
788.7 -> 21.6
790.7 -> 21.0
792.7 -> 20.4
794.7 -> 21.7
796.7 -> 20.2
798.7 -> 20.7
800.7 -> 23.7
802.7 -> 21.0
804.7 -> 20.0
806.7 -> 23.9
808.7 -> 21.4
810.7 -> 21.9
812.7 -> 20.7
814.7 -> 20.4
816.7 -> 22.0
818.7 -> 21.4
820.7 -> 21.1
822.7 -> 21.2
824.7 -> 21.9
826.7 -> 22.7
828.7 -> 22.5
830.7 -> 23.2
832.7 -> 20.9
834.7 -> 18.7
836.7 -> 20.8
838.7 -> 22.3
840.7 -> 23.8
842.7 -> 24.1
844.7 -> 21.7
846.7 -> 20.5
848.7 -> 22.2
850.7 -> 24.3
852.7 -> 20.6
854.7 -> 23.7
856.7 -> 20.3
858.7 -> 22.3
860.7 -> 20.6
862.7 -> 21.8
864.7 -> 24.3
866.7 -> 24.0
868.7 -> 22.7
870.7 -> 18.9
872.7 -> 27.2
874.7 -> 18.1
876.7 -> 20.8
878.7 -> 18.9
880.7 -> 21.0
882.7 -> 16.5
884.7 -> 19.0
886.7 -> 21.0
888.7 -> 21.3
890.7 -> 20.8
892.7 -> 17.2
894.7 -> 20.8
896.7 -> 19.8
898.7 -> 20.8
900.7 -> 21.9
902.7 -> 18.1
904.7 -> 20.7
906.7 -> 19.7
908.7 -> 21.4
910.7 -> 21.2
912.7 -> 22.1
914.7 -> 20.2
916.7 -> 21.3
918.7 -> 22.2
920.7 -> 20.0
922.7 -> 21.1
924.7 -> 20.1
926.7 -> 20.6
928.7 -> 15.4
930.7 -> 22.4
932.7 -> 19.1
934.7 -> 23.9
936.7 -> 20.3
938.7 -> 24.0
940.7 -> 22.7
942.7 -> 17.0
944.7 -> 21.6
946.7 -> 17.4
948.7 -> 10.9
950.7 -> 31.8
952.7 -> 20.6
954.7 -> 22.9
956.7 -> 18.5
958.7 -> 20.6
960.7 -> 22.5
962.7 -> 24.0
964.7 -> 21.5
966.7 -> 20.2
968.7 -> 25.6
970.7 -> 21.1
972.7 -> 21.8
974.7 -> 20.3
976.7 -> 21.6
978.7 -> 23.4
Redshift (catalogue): 0.80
